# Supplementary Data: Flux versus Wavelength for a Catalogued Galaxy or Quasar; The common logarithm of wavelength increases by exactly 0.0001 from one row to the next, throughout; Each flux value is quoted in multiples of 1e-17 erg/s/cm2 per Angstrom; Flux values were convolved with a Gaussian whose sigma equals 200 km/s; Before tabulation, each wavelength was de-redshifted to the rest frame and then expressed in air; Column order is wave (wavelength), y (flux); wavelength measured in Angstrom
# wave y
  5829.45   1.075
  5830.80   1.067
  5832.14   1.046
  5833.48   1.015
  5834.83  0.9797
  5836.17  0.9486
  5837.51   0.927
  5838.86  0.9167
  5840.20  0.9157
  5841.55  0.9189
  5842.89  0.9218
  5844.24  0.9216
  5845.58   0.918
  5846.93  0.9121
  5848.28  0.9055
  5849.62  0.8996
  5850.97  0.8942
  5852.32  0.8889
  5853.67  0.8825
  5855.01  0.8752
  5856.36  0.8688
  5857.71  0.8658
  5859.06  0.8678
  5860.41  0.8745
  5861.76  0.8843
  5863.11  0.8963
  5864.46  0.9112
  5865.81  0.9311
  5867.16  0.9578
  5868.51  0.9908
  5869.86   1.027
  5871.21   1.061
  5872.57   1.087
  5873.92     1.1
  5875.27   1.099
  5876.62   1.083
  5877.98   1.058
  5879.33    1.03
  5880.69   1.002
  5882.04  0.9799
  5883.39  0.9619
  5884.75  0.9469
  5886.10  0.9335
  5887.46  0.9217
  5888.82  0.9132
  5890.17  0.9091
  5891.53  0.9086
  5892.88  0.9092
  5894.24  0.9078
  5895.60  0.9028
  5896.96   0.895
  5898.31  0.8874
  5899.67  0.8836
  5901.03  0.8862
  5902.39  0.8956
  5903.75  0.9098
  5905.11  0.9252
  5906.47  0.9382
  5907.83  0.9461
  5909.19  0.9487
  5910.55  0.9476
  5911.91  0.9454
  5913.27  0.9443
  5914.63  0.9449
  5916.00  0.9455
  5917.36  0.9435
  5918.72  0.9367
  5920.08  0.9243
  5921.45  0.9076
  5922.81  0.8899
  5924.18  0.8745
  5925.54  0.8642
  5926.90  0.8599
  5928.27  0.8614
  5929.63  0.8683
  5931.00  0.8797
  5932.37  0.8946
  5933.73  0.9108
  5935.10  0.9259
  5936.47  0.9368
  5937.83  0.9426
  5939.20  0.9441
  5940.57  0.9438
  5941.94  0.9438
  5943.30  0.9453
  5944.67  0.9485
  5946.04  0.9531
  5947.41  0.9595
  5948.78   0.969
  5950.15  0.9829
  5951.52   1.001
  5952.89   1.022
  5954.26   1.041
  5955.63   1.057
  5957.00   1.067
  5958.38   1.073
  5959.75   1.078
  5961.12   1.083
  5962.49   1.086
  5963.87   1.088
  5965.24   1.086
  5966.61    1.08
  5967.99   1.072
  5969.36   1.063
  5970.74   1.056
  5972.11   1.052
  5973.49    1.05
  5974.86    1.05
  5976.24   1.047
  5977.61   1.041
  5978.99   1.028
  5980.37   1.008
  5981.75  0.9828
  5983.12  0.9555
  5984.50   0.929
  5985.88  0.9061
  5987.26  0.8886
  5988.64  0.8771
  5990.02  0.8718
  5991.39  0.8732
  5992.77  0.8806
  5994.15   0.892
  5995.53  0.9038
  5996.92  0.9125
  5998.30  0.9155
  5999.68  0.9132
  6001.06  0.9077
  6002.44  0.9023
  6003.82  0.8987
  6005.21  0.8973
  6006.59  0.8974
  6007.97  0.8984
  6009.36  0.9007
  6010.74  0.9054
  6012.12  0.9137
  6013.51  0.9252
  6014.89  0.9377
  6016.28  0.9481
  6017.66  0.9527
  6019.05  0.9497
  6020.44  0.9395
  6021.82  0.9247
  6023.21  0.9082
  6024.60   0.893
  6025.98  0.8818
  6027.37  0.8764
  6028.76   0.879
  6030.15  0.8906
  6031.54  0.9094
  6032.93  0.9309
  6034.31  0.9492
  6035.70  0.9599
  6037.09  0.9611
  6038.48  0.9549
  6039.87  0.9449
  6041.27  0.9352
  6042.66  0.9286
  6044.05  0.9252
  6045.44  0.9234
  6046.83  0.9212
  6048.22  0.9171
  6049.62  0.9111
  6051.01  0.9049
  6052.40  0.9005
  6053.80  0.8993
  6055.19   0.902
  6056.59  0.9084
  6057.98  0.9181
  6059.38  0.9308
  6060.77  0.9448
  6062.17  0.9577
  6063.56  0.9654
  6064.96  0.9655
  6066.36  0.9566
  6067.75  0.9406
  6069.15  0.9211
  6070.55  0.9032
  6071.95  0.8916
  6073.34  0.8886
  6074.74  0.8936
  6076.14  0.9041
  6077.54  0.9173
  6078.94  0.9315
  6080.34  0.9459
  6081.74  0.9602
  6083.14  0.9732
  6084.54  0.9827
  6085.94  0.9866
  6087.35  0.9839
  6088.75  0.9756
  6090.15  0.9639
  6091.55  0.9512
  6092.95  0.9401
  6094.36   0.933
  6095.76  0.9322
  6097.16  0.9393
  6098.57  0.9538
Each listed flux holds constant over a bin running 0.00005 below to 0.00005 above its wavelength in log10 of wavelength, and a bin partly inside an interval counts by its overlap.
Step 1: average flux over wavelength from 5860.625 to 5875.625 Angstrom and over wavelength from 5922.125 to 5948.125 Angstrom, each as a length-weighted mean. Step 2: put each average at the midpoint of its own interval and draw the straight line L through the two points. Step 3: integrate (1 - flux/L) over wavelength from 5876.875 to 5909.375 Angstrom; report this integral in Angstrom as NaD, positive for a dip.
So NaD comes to 0.9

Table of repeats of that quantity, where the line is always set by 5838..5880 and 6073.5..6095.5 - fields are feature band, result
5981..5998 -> 0.7 Angstrom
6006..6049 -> 1.2 Angstrom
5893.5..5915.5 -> 0.6 Angstrom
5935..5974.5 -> -2.9 Angstrom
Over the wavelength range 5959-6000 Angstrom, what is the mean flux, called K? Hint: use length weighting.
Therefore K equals 0.99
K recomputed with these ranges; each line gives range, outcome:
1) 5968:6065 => 0.935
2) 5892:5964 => 0.946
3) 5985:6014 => 0.899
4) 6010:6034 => 0.916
